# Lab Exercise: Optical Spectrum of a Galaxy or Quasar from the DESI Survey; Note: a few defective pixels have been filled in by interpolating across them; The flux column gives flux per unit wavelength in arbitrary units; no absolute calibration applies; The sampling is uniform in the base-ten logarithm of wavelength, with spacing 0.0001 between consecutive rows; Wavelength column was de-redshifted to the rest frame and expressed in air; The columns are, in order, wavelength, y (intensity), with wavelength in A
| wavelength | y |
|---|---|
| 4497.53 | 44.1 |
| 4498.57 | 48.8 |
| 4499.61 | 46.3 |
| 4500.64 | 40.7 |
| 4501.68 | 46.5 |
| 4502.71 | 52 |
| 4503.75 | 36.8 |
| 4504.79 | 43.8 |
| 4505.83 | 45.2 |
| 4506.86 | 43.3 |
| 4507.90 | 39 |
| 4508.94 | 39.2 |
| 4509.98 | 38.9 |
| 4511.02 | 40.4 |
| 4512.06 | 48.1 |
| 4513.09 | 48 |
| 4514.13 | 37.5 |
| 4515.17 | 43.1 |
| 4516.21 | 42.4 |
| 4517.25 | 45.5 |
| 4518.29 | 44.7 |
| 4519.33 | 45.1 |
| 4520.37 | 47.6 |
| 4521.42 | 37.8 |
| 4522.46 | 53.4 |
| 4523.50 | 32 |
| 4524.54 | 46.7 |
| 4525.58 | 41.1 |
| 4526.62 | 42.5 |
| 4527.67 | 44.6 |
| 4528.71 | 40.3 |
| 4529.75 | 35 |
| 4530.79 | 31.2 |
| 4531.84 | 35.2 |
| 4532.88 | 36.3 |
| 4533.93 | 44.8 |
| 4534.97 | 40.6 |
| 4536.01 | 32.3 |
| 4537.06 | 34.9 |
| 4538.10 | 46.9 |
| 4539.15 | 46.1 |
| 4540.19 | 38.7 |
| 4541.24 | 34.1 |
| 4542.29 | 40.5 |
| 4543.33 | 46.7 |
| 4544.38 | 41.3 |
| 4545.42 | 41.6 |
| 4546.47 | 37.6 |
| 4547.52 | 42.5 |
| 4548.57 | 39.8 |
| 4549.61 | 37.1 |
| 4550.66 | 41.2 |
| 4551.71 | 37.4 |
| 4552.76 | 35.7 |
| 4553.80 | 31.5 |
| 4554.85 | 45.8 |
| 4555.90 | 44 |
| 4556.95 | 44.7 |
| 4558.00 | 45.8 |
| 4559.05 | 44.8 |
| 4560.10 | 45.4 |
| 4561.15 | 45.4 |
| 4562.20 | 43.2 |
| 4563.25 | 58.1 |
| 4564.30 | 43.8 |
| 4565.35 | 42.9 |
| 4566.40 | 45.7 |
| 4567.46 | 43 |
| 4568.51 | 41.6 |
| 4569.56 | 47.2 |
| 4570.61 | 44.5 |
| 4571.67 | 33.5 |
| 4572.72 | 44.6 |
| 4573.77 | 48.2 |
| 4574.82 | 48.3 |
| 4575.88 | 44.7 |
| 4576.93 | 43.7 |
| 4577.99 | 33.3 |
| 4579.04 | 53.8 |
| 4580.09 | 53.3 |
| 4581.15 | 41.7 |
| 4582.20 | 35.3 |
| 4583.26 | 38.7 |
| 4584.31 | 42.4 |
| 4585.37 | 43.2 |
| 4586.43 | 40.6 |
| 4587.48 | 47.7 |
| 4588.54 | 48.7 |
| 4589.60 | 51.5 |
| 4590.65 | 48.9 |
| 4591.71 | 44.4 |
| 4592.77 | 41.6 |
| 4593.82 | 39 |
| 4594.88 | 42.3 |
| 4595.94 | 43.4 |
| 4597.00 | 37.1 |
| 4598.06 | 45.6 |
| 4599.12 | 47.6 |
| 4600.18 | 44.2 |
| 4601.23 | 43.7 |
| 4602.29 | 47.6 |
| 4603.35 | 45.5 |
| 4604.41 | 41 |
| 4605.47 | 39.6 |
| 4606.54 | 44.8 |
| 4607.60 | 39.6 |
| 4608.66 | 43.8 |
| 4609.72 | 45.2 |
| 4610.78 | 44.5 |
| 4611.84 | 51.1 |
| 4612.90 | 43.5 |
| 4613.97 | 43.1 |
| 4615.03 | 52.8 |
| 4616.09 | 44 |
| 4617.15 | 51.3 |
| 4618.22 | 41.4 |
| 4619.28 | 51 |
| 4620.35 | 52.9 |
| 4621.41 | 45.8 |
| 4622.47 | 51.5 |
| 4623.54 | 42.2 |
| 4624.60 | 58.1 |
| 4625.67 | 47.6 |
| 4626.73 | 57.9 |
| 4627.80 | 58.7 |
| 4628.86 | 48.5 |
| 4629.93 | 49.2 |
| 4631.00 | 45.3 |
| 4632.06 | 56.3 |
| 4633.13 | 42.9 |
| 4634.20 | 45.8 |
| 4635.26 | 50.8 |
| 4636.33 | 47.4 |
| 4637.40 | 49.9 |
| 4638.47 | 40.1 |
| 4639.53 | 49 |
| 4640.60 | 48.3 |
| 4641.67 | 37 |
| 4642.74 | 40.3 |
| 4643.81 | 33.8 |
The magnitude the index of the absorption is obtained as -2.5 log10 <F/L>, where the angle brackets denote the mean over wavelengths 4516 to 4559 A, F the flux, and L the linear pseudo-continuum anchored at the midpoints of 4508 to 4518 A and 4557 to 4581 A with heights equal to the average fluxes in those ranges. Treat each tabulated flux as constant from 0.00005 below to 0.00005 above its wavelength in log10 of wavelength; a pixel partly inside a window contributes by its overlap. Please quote 0.07 mag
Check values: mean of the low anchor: 42.5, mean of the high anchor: 45.1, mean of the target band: 40.8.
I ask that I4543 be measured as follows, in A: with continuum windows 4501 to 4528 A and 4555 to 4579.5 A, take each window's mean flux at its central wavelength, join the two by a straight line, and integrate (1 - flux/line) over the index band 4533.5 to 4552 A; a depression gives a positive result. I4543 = 1.6 A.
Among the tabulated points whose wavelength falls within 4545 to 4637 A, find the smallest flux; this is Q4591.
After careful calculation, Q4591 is 31.5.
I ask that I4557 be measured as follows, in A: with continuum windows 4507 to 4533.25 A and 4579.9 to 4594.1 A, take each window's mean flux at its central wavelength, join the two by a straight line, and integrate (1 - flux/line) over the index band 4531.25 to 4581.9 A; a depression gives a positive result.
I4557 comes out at 0.6 A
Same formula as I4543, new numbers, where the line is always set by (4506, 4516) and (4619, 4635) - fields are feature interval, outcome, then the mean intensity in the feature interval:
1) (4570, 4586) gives 1.20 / 43.3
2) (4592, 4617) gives 2.38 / 44.1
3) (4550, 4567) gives 0.76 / 43.4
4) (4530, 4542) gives 1.54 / 38.2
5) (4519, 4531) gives 0.40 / 41.7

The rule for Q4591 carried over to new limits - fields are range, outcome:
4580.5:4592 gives 35.3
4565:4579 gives 33.3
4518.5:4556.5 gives 31.2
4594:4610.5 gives 37.1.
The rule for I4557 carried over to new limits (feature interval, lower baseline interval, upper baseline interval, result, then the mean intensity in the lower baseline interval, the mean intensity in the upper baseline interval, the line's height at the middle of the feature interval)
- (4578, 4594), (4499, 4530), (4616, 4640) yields 0.81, 43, 49.1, 46.9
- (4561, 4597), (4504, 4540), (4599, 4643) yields 0.32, 41.5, 47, 44.7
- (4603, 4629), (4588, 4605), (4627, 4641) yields -0.35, 44.5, 48.8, 46.7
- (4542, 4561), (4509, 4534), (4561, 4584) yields 0.79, 41.6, 44.3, 43.2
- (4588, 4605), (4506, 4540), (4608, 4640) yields 0.72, 41.4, 48.4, 46.5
